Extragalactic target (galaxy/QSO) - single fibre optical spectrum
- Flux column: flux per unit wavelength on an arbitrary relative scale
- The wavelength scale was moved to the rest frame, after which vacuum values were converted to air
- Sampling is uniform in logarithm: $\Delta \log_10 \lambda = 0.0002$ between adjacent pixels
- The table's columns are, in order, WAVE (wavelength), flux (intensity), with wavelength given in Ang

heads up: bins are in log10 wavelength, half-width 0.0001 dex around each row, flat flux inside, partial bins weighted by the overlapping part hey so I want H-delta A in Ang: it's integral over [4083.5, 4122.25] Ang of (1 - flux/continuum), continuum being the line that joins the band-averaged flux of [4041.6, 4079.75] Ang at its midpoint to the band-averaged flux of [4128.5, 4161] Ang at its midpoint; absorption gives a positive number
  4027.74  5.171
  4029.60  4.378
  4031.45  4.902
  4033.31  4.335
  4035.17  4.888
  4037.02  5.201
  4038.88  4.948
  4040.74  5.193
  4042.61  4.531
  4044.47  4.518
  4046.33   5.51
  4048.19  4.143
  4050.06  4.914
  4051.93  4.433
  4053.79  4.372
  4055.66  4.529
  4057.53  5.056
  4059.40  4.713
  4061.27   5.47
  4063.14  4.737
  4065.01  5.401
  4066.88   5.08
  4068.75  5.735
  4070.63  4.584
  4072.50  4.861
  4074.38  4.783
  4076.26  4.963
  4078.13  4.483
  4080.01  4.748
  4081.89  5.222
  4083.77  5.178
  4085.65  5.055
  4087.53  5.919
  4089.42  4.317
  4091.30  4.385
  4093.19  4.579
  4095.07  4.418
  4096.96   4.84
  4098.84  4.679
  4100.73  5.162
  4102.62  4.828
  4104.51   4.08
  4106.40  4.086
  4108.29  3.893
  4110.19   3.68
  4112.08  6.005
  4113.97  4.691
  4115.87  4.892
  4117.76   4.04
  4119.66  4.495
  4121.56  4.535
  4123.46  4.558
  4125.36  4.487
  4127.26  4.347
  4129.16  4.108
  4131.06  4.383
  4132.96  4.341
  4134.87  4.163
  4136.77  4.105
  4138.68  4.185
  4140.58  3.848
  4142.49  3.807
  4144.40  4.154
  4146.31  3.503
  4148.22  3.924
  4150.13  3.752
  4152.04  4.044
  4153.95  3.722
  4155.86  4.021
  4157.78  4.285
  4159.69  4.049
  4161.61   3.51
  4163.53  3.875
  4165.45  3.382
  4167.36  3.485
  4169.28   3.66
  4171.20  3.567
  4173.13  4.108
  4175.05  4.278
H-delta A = -1.91 Ang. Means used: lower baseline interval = 4.84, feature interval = 4.65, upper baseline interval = 4.02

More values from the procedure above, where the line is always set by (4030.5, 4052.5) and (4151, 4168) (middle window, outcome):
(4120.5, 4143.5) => -1.05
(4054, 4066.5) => -0.84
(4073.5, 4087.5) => -1.59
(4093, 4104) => -1.04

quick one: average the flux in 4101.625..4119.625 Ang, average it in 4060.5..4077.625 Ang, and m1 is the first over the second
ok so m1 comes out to 0.9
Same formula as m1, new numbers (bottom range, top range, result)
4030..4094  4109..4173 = 0.84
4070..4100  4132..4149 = 0.83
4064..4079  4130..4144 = 0.83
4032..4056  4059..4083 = 1.05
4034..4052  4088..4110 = 0.93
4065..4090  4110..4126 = 0.93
